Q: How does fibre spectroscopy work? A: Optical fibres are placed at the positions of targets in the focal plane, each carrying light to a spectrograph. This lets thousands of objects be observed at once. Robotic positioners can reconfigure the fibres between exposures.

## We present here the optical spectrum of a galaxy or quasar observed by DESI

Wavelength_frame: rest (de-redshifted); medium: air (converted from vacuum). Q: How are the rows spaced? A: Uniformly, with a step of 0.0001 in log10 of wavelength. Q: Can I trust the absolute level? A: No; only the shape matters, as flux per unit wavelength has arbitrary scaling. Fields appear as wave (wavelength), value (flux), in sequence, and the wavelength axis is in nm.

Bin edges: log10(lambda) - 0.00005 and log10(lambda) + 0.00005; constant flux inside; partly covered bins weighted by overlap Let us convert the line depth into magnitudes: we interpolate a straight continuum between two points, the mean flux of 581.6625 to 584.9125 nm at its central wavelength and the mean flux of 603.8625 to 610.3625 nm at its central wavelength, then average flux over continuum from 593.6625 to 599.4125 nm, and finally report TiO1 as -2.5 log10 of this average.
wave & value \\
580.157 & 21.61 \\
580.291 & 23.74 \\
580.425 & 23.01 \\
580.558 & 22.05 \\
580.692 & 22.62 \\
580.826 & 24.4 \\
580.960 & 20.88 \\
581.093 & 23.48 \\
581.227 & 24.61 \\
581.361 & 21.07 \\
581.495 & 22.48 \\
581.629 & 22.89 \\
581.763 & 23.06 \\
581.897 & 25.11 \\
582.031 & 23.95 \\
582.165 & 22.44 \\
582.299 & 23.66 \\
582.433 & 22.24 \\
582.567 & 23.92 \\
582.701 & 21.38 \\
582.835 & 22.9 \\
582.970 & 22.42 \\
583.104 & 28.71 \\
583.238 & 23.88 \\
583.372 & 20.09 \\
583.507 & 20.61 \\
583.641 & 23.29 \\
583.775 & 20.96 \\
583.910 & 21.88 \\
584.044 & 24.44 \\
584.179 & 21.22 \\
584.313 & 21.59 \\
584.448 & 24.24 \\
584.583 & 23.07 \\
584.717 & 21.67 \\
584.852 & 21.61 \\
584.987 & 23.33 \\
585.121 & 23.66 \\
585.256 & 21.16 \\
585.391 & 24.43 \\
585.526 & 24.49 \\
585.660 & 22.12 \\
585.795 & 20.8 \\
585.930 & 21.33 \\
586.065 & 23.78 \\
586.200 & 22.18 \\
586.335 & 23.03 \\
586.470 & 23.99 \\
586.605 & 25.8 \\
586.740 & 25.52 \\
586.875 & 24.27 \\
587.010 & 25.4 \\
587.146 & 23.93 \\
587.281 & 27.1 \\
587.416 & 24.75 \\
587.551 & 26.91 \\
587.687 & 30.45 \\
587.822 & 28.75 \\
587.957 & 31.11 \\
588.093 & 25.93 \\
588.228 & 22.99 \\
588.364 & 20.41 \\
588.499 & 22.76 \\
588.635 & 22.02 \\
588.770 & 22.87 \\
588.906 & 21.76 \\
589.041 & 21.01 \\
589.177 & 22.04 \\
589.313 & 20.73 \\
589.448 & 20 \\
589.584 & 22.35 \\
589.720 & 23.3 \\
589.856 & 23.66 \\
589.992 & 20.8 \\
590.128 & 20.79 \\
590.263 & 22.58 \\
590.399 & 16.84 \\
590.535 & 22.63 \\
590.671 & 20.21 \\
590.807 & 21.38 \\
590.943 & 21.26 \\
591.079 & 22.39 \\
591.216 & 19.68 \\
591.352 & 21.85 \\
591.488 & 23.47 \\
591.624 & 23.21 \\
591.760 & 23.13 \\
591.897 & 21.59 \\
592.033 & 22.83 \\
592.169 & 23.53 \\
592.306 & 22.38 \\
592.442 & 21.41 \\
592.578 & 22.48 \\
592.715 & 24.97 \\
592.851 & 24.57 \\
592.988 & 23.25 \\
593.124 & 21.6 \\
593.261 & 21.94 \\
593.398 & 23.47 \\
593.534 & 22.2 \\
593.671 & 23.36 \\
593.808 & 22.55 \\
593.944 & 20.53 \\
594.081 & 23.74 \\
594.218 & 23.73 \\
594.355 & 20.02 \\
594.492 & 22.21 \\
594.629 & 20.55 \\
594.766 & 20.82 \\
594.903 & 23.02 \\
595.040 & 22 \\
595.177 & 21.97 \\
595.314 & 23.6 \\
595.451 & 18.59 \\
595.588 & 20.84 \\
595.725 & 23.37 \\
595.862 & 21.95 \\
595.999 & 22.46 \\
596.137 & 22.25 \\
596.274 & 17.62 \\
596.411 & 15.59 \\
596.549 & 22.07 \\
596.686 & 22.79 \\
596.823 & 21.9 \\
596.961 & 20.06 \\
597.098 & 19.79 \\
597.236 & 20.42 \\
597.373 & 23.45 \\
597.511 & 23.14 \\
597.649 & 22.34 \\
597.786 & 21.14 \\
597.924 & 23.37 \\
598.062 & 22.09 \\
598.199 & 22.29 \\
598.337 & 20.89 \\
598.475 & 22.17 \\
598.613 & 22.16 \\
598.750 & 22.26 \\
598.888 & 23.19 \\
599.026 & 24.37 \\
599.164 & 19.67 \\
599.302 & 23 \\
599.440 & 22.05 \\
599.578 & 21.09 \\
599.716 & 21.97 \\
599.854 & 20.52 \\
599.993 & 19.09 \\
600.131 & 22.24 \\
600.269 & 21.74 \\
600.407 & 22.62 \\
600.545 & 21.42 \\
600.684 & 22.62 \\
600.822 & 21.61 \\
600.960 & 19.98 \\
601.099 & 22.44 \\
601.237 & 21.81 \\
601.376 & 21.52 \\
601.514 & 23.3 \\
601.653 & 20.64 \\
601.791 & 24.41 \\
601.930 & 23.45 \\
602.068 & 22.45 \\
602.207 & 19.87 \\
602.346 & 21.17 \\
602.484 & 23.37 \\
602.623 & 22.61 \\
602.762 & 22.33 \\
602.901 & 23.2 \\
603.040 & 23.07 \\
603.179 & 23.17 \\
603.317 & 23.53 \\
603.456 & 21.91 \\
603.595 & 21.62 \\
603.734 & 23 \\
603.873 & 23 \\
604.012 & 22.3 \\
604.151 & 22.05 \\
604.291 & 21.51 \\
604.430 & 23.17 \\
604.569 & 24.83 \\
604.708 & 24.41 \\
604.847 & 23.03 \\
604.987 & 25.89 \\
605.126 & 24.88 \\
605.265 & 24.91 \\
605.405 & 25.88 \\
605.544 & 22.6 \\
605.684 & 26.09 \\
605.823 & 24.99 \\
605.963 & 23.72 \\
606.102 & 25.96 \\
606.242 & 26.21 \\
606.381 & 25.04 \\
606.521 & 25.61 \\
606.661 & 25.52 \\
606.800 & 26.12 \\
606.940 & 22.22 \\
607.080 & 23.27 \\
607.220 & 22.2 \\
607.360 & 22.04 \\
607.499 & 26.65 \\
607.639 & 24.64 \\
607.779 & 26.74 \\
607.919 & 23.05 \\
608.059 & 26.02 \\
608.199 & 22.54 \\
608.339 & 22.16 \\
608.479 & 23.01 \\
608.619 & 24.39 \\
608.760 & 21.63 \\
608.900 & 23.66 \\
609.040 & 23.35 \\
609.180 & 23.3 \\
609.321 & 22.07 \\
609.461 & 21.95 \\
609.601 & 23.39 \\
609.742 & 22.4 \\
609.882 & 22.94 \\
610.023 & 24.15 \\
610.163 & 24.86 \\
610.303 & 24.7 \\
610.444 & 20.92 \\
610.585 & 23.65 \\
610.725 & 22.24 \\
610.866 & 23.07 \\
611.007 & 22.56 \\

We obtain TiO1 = 0.083 mag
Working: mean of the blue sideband 22.9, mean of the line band 21.7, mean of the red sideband 23.9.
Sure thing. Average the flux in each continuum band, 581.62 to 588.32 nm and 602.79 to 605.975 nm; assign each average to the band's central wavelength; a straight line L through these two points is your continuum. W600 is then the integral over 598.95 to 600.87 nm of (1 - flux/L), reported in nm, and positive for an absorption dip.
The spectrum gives 0.15 nm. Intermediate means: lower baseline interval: 23.8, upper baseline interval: 23.6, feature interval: 21.7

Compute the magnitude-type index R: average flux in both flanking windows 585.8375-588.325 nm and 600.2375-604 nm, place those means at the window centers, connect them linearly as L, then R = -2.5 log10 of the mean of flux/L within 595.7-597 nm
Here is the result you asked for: 0.12 mag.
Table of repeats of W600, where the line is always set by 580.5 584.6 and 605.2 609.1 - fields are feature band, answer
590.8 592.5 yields 0.09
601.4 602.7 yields 0.09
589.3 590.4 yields 0.08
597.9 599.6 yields 0.12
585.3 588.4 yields -0.22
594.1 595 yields 0.07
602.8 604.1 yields 0.07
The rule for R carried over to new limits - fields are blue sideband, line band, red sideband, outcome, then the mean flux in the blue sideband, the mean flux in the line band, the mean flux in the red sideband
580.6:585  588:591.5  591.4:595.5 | 0.038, 22.8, 21.8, 22.4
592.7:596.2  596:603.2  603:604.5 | 0.031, 22.2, 21.8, 22.6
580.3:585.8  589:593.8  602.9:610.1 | 0.052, 22.9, 22.1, 23.8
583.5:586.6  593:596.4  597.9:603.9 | 0.028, 22.7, 21.8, 22.1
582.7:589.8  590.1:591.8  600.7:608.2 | 0.094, 23.4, 21.5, 23.5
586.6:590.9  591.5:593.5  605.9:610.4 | 0.029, 23.4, 22.9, 23.9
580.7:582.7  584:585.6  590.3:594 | -0.003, 23.1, 22.9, 22.2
